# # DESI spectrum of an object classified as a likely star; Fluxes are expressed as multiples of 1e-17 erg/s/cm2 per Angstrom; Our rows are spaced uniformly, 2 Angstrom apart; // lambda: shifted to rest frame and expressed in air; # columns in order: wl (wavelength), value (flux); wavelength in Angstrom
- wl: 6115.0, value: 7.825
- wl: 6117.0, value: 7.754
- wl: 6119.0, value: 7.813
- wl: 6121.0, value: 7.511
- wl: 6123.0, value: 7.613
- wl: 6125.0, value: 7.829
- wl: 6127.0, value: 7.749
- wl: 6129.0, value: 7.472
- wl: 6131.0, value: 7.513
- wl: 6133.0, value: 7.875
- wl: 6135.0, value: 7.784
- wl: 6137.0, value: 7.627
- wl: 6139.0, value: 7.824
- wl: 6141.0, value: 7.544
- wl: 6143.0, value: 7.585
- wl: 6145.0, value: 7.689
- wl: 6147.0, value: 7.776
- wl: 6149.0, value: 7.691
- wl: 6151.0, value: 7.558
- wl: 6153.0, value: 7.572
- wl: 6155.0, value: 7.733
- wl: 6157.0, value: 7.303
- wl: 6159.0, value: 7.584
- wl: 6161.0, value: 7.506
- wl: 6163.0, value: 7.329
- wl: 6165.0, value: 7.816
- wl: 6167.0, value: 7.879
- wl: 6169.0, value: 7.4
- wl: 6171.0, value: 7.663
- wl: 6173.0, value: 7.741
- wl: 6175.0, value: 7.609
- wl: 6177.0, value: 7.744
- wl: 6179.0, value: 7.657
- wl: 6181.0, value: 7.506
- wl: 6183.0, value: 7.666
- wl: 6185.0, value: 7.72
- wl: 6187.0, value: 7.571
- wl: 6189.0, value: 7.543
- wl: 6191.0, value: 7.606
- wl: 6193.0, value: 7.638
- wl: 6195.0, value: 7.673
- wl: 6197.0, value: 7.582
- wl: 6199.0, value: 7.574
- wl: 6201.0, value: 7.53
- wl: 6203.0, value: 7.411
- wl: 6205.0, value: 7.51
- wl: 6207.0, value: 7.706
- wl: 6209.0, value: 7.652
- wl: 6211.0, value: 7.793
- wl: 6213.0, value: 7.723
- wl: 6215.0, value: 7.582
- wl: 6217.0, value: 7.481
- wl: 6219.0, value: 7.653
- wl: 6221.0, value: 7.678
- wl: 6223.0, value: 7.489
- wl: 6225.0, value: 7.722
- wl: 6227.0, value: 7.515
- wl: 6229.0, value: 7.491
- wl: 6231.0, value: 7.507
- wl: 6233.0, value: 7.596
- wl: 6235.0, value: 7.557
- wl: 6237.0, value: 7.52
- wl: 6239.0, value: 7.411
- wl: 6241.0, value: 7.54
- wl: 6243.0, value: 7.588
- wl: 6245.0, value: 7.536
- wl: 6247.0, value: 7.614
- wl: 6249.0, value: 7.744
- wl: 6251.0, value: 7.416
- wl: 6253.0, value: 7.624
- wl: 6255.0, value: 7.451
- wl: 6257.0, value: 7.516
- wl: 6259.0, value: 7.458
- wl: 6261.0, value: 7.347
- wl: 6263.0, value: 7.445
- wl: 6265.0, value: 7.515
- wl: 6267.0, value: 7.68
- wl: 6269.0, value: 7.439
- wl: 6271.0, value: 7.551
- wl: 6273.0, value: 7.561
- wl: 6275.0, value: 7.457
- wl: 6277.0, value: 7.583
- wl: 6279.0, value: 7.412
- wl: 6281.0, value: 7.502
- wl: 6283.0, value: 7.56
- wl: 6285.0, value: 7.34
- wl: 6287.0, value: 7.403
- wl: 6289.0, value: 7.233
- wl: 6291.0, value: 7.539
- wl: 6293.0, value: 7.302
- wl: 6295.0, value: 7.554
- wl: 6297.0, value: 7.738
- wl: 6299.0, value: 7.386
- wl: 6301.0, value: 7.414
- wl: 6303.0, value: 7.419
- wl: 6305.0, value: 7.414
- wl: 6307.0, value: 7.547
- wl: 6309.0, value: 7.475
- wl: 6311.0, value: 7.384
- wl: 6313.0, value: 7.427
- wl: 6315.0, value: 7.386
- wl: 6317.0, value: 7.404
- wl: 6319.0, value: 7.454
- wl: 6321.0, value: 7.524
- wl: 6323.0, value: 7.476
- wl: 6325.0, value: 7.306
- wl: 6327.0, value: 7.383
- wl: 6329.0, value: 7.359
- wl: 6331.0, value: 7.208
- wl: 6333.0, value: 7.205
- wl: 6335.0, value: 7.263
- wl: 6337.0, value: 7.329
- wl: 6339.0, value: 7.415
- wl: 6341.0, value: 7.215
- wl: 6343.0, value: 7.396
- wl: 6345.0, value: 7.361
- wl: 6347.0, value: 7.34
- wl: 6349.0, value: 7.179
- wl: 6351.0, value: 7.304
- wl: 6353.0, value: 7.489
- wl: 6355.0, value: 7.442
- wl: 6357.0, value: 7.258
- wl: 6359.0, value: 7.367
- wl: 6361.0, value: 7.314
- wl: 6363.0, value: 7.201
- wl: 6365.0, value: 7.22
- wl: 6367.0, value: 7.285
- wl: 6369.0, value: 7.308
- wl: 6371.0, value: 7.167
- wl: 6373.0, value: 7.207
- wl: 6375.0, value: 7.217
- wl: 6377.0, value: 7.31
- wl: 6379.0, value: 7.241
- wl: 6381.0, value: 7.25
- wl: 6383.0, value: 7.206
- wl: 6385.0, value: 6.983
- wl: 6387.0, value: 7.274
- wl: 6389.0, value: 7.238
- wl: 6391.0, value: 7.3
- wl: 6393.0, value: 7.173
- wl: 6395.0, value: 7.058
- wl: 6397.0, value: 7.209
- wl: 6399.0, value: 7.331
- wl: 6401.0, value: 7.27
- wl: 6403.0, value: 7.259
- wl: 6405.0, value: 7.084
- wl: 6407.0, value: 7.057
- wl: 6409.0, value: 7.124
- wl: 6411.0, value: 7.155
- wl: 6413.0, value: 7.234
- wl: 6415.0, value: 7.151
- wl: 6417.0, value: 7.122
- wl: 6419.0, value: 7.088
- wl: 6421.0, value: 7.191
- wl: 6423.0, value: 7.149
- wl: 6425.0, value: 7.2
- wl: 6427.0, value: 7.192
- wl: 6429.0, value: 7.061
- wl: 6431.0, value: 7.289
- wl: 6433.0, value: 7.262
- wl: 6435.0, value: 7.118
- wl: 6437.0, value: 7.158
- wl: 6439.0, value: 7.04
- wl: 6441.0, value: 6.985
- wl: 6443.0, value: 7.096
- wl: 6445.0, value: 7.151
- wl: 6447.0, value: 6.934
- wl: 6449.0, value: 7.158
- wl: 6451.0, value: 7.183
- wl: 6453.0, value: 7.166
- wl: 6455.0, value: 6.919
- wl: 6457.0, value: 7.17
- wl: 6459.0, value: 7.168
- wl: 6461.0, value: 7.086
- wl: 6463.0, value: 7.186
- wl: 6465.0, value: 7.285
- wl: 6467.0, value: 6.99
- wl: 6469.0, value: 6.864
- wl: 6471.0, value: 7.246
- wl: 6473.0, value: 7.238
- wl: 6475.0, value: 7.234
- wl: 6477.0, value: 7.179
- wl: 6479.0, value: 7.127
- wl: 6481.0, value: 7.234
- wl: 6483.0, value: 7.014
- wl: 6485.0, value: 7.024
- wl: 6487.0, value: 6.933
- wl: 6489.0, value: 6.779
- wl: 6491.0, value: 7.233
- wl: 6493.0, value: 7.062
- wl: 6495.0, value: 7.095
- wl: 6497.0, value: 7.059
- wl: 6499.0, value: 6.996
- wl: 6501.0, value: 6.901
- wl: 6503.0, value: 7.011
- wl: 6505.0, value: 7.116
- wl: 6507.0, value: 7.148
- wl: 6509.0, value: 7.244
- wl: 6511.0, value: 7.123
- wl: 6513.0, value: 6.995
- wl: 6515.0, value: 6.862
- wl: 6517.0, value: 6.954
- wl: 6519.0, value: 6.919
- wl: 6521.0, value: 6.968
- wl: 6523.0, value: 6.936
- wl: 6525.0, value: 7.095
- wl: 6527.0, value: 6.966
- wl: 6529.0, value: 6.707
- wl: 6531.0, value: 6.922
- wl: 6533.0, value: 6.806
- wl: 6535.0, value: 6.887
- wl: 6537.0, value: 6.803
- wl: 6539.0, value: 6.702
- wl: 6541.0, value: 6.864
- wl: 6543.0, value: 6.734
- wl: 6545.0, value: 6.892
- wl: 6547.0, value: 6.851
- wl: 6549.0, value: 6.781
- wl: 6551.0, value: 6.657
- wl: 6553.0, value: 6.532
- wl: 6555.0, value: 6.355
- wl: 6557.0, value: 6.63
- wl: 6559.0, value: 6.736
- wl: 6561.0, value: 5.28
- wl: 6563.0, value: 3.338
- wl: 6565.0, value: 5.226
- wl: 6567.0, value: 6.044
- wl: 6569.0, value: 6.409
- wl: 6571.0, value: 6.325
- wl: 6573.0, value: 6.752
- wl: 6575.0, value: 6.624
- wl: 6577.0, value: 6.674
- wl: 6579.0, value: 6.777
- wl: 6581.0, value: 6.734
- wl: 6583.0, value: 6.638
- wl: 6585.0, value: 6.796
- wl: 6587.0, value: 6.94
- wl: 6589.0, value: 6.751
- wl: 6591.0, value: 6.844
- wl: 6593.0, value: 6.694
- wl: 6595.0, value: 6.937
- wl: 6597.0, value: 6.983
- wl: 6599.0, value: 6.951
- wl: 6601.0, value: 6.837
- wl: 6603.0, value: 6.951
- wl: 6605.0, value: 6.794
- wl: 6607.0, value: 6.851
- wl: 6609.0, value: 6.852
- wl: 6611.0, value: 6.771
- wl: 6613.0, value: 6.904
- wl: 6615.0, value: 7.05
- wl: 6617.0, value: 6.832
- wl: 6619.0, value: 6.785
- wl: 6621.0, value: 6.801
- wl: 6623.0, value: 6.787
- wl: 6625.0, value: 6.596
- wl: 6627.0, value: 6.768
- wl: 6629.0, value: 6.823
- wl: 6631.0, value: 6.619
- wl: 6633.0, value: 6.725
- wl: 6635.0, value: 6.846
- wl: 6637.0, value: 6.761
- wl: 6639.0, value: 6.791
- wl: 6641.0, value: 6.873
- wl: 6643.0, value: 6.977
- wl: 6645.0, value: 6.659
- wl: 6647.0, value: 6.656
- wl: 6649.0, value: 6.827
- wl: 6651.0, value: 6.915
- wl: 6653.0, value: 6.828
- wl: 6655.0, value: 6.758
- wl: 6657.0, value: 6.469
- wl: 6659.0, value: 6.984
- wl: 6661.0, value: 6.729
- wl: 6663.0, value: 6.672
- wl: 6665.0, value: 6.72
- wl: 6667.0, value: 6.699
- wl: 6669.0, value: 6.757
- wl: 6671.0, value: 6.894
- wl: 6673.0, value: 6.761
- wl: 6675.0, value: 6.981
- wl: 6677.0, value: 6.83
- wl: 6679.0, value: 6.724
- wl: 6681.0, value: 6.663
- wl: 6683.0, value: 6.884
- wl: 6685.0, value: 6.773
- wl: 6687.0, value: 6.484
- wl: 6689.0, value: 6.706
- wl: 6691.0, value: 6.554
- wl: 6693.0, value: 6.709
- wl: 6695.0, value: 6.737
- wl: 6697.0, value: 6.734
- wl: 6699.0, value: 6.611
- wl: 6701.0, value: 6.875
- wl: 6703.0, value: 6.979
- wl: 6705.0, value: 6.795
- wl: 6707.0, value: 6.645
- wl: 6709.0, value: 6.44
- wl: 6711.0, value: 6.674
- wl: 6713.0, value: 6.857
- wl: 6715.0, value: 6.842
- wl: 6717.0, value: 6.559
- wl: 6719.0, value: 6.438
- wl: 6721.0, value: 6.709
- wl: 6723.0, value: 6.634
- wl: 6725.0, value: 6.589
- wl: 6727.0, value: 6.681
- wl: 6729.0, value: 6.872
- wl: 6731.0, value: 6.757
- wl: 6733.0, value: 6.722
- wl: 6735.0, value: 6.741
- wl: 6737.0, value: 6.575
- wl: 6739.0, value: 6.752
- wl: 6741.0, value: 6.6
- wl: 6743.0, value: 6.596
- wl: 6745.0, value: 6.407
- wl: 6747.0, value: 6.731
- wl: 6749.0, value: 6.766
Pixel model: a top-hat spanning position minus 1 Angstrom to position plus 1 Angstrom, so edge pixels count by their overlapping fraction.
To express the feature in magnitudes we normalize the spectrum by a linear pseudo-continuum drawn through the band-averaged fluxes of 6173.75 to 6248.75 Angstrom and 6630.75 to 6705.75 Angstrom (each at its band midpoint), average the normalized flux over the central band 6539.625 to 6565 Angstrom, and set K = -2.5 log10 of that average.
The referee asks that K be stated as 0.12 mag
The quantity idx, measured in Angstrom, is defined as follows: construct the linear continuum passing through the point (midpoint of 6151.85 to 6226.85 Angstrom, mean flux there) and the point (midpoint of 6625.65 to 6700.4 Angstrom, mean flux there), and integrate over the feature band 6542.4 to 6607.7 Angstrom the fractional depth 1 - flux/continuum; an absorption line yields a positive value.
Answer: 3.7 Angstrom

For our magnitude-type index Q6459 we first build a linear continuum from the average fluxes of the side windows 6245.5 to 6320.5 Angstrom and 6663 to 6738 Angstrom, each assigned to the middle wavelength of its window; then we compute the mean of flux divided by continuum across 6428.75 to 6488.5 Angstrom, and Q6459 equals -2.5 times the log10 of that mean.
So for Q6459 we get 0.01 mag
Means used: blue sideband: 7.48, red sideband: 6.72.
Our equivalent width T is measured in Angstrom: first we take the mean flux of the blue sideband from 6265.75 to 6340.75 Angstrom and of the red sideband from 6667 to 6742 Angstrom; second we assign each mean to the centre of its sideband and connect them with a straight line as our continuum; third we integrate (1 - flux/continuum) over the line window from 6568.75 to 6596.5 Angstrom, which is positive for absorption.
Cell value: 0.9 Angstrom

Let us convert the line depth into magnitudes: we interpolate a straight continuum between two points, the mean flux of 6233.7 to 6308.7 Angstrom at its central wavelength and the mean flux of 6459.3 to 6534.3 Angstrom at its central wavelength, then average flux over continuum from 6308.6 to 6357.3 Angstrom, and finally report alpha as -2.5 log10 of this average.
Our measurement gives 0.00 mag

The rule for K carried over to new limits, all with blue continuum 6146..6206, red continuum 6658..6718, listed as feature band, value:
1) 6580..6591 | 0.02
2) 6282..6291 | 0.00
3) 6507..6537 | 0.01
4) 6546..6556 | 0.05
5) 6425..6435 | 0.00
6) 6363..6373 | 0.01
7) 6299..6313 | -0.01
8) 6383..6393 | 0.01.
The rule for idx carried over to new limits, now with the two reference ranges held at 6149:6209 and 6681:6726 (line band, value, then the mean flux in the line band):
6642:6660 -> -0.01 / 6.79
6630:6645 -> 0.04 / 6.79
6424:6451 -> 0.09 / 7.13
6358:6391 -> 0.10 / 7.24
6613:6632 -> 0.11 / 6.79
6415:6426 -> 0.05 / 7.15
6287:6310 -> -0.19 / 7.45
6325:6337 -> 0.08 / 7.29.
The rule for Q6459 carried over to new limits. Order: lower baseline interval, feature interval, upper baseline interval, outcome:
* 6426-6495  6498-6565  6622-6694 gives 0.05 mag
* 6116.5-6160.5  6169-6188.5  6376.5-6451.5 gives -0.01 mag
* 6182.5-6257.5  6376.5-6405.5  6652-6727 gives 0.01 mag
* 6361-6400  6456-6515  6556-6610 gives -0.04 mag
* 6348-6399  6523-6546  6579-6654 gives 0.02 mag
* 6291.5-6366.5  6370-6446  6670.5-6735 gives 0.01 mag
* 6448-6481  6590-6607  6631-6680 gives 0.00 mag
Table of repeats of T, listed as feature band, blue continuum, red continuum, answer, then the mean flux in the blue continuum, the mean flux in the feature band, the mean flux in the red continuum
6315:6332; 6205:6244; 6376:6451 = -0.1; 7.59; 7.39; 7.17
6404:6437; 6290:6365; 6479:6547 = 0.1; 7.38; 7.15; 6.97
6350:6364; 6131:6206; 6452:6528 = -0.1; 7.62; 7.34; 7.07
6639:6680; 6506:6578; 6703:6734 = -0.8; 6.6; 6.79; 6.69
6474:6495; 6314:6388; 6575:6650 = -0.1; 7.3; 7.08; 6.8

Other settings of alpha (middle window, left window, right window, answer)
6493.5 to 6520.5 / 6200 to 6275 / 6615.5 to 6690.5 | 0.00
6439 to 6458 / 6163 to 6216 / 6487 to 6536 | 0.00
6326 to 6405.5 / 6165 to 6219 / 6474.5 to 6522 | 0.00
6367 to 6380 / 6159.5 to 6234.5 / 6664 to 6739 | 0.01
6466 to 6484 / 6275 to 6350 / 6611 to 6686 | 0.00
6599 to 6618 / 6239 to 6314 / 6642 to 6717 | 0.00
